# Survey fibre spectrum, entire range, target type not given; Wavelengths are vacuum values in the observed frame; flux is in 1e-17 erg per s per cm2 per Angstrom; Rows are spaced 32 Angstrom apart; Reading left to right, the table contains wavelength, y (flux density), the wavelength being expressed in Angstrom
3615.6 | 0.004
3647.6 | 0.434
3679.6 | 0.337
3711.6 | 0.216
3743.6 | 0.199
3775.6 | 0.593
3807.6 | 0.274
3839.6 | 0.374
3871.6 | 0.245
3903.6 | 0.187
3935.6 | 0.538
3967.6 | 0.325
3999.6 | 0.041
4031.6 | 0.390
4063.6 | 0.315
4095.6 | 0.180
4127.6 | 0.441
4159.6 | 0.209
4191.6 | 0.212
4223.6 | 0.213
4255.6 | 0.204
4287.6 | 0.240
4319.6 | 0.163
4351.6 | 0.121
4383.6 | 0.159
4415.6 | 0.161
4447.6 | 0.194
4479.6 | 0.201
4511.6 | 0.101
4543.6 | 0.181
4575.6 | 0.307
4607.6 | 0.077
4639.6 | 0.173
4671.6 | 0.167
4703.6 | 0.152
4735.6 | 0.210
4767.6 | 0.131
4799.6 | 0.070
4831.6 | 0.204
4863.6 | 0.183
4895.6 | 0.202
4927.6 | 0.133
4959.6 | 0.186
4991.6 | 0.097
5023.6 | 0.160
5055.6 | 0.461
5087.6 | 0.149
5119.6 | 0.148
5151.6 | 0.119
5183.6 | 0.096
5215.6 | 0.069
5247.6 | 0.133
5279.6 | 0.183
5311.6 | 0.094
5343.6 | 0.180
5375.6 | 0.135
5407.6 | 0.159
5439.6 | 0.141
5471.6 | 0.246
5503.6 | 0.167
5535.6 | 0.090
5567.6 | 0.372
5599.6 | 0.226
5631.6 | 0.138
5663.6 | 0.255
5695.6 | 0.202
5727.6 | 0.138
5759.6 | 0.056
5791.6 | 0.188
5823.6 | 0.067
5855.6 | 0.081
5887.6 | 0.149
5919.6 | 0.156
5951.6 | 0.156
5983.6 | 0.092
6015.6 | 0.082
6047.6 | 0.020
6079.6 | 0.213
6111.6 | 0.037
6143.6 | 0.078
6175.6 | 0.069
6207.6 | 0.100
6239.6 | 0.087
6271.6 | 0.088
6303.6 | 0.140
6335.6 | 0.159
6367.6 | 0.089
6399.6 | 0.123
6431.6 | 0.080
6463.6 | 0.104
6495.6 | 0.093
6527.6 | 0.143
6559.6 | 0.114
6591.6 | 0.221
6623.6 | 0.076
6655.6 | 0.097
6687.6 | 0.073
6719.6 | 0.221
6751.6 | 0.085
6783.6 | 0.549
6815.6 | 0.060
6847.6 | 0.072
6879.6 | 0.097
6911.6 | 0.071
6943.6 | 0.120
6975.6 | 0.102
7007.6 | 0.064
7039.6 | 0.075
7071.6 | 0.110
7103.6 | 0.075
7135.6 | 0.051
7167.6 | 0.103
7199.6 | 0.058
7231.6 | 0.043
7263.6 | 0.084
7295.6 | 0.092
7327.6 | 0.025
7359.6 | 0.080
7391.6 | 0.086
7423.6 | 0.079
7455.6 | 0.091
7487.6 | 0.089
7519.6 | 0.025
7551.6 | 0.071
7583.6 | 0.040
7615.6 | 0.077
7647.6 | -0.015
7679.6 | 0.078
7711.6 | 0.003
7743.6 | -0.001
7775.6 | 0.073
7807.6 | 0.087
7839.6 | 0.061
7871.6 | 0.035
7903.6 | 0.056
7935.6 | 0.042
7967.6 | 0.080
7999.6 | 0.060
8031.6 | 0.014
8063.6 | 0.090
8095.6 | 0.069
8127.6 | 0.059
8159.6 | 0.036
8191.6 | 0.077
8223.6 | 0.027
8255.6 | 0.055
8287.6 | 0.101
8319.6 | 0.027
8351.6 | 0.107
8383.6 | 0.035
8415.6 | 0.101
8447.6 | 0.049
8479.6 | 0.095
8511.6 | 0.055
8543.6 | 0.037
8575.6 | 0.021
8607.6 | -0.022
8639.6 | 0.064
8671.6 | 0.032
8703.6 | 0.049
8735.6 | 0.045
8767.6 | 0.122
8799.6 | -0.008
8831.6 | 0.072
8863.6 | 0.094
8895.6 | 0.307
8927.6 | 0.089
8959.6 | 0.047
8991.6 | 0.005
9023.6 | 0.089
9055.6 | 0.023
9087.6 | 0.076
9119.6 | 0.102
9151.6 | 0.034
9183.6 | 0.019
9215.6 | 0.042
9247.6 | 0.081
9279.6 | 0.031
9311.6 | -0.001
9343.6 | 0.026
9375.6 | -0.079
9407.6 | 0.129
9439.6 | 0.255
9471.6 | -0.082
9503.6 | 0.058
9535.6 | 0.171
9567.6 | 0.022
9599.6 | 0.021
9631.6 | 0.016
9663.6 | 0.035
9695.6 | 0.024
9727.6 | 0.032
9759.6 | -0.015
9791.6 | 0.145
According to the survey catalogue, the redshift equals 0.356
